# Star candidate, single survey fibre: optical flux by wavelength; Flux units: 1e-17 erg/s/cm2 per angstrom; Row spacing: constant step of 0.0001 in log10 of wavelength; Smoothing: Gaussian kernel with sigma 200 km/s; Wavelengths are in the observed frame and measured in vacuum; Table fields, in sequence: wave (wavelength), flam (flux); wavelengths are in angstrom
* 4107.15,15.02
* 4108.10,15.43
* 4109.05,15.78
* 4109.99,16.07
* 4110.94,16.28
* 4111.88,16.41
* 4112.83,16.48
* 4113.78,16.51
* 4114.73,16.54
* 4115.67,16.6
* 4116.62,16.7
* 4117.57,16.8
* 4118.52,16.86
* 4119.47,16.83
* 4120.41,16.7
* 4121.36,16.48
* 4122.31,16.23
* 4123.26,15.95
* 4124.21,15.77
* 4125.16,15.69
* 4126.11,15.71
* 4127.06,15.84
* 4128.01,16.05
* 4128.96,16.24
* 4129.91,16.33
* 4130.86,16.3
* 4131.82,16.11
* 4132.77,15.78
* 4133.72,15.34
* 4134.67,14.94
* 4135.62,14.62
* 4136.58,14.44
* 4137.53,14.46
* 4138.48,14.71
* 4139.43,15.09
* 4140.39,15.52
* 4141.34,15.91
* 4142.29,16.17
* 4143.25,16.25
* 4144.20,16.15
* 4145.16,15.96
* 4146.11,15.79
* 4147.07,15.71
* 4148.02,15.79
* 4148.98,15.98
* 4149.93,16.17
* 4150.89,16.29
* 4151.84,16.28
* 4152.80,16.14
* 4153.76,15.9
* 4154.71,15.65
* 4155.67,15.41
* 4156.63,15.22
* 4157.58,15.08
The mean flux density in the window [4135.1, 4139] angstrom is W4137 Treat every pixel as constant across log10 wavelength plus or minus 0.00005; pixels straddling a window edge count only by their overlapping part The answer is 14.6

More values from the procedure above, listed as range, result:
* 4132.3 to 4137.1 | 15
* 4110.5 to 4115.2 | 16.5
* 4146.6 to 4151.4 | 16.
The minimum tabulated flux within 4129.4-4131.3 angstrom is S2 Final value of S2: 16.3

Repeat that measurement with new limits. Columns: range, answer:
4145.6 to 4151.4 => 15.71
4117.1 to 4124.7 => 15.77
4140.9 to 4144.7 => 15.91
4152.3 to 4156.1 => 15.41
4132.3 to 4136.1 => 14.62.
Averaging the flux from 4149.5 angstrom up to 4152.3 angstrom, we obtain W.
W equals 16.3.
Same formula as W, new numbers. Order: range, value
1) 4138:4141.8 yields 15.3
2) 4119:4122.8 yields 16.6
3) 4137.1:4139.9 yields 14.8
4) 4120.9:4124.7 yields 16.1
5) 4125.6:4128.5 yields 15.9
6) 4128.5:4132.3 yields 16.2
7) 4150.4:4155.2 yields 16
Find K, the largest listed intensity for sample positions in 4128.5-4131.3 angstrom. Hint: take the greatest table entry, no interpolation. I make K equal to 16.33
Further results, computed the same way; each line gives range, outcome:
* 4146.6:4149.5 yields 15.98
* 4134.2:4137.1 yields 14.94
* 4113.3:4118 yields 16.8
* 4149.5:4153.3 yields 16.29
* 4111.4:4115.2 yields 16.54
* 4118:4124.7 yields 16.86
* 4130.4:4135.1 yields 16.3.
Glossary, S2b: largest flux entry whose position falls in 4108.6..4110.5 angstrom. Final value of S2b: 16.07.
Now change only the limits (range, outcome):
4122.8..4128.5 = 16.05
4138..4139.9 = 15.09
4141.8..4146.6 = 16.25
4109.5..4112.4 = 16.41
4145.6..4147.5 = 15.79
